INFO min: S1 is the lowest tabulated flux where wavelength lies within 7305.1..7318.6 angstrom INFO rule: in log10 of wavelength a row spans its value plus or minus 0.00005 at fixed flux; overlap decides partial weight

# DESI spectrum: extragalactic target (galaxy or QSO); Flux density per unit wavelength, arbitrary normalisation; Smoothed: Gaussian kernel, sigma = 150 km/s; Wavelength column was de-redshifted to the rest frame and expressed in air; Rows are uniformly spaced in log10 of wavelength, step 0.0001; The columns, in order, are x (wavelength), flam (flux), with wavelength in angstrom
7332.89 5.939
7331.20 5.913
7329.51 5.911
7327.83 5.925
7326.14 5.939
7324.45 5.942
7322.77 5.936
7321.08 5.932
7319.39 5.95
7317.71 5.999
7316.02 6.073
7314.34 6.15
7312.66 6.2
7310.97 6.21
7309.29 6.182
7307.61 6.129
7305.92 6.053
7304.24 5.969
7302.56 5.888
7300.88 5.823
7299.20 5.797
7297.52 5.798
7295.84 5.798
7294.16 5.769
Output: 5.999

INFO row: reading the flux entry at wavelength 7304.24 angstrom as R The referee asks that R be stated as 5.969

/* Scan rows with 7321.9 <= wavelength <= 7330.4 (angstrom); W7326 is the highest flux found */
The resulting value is 5.942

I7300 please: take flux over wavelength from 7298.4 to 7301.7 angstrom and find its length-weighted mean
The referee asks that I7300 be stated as 5.81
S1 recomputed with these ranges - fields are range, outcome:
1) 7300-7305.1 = 5.823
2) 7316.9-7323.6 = 5.932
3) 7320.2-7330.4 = 5.911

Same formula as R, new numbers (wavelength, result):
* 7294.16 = 5.769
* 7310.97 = 6.21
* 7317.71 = 5.999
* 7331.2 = 5.913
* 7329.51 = 5.911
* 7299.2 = 5.797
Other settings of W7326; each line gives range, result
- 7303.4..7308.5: 6.129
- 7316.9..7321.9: 5.999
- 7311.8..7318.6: 6.2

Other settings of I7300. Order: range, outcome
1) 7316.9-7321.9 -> 5.96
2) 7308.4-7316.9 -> 6.16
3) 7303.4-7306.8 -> 6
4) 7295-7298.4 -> 5.8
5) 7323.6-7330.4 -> 5.93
